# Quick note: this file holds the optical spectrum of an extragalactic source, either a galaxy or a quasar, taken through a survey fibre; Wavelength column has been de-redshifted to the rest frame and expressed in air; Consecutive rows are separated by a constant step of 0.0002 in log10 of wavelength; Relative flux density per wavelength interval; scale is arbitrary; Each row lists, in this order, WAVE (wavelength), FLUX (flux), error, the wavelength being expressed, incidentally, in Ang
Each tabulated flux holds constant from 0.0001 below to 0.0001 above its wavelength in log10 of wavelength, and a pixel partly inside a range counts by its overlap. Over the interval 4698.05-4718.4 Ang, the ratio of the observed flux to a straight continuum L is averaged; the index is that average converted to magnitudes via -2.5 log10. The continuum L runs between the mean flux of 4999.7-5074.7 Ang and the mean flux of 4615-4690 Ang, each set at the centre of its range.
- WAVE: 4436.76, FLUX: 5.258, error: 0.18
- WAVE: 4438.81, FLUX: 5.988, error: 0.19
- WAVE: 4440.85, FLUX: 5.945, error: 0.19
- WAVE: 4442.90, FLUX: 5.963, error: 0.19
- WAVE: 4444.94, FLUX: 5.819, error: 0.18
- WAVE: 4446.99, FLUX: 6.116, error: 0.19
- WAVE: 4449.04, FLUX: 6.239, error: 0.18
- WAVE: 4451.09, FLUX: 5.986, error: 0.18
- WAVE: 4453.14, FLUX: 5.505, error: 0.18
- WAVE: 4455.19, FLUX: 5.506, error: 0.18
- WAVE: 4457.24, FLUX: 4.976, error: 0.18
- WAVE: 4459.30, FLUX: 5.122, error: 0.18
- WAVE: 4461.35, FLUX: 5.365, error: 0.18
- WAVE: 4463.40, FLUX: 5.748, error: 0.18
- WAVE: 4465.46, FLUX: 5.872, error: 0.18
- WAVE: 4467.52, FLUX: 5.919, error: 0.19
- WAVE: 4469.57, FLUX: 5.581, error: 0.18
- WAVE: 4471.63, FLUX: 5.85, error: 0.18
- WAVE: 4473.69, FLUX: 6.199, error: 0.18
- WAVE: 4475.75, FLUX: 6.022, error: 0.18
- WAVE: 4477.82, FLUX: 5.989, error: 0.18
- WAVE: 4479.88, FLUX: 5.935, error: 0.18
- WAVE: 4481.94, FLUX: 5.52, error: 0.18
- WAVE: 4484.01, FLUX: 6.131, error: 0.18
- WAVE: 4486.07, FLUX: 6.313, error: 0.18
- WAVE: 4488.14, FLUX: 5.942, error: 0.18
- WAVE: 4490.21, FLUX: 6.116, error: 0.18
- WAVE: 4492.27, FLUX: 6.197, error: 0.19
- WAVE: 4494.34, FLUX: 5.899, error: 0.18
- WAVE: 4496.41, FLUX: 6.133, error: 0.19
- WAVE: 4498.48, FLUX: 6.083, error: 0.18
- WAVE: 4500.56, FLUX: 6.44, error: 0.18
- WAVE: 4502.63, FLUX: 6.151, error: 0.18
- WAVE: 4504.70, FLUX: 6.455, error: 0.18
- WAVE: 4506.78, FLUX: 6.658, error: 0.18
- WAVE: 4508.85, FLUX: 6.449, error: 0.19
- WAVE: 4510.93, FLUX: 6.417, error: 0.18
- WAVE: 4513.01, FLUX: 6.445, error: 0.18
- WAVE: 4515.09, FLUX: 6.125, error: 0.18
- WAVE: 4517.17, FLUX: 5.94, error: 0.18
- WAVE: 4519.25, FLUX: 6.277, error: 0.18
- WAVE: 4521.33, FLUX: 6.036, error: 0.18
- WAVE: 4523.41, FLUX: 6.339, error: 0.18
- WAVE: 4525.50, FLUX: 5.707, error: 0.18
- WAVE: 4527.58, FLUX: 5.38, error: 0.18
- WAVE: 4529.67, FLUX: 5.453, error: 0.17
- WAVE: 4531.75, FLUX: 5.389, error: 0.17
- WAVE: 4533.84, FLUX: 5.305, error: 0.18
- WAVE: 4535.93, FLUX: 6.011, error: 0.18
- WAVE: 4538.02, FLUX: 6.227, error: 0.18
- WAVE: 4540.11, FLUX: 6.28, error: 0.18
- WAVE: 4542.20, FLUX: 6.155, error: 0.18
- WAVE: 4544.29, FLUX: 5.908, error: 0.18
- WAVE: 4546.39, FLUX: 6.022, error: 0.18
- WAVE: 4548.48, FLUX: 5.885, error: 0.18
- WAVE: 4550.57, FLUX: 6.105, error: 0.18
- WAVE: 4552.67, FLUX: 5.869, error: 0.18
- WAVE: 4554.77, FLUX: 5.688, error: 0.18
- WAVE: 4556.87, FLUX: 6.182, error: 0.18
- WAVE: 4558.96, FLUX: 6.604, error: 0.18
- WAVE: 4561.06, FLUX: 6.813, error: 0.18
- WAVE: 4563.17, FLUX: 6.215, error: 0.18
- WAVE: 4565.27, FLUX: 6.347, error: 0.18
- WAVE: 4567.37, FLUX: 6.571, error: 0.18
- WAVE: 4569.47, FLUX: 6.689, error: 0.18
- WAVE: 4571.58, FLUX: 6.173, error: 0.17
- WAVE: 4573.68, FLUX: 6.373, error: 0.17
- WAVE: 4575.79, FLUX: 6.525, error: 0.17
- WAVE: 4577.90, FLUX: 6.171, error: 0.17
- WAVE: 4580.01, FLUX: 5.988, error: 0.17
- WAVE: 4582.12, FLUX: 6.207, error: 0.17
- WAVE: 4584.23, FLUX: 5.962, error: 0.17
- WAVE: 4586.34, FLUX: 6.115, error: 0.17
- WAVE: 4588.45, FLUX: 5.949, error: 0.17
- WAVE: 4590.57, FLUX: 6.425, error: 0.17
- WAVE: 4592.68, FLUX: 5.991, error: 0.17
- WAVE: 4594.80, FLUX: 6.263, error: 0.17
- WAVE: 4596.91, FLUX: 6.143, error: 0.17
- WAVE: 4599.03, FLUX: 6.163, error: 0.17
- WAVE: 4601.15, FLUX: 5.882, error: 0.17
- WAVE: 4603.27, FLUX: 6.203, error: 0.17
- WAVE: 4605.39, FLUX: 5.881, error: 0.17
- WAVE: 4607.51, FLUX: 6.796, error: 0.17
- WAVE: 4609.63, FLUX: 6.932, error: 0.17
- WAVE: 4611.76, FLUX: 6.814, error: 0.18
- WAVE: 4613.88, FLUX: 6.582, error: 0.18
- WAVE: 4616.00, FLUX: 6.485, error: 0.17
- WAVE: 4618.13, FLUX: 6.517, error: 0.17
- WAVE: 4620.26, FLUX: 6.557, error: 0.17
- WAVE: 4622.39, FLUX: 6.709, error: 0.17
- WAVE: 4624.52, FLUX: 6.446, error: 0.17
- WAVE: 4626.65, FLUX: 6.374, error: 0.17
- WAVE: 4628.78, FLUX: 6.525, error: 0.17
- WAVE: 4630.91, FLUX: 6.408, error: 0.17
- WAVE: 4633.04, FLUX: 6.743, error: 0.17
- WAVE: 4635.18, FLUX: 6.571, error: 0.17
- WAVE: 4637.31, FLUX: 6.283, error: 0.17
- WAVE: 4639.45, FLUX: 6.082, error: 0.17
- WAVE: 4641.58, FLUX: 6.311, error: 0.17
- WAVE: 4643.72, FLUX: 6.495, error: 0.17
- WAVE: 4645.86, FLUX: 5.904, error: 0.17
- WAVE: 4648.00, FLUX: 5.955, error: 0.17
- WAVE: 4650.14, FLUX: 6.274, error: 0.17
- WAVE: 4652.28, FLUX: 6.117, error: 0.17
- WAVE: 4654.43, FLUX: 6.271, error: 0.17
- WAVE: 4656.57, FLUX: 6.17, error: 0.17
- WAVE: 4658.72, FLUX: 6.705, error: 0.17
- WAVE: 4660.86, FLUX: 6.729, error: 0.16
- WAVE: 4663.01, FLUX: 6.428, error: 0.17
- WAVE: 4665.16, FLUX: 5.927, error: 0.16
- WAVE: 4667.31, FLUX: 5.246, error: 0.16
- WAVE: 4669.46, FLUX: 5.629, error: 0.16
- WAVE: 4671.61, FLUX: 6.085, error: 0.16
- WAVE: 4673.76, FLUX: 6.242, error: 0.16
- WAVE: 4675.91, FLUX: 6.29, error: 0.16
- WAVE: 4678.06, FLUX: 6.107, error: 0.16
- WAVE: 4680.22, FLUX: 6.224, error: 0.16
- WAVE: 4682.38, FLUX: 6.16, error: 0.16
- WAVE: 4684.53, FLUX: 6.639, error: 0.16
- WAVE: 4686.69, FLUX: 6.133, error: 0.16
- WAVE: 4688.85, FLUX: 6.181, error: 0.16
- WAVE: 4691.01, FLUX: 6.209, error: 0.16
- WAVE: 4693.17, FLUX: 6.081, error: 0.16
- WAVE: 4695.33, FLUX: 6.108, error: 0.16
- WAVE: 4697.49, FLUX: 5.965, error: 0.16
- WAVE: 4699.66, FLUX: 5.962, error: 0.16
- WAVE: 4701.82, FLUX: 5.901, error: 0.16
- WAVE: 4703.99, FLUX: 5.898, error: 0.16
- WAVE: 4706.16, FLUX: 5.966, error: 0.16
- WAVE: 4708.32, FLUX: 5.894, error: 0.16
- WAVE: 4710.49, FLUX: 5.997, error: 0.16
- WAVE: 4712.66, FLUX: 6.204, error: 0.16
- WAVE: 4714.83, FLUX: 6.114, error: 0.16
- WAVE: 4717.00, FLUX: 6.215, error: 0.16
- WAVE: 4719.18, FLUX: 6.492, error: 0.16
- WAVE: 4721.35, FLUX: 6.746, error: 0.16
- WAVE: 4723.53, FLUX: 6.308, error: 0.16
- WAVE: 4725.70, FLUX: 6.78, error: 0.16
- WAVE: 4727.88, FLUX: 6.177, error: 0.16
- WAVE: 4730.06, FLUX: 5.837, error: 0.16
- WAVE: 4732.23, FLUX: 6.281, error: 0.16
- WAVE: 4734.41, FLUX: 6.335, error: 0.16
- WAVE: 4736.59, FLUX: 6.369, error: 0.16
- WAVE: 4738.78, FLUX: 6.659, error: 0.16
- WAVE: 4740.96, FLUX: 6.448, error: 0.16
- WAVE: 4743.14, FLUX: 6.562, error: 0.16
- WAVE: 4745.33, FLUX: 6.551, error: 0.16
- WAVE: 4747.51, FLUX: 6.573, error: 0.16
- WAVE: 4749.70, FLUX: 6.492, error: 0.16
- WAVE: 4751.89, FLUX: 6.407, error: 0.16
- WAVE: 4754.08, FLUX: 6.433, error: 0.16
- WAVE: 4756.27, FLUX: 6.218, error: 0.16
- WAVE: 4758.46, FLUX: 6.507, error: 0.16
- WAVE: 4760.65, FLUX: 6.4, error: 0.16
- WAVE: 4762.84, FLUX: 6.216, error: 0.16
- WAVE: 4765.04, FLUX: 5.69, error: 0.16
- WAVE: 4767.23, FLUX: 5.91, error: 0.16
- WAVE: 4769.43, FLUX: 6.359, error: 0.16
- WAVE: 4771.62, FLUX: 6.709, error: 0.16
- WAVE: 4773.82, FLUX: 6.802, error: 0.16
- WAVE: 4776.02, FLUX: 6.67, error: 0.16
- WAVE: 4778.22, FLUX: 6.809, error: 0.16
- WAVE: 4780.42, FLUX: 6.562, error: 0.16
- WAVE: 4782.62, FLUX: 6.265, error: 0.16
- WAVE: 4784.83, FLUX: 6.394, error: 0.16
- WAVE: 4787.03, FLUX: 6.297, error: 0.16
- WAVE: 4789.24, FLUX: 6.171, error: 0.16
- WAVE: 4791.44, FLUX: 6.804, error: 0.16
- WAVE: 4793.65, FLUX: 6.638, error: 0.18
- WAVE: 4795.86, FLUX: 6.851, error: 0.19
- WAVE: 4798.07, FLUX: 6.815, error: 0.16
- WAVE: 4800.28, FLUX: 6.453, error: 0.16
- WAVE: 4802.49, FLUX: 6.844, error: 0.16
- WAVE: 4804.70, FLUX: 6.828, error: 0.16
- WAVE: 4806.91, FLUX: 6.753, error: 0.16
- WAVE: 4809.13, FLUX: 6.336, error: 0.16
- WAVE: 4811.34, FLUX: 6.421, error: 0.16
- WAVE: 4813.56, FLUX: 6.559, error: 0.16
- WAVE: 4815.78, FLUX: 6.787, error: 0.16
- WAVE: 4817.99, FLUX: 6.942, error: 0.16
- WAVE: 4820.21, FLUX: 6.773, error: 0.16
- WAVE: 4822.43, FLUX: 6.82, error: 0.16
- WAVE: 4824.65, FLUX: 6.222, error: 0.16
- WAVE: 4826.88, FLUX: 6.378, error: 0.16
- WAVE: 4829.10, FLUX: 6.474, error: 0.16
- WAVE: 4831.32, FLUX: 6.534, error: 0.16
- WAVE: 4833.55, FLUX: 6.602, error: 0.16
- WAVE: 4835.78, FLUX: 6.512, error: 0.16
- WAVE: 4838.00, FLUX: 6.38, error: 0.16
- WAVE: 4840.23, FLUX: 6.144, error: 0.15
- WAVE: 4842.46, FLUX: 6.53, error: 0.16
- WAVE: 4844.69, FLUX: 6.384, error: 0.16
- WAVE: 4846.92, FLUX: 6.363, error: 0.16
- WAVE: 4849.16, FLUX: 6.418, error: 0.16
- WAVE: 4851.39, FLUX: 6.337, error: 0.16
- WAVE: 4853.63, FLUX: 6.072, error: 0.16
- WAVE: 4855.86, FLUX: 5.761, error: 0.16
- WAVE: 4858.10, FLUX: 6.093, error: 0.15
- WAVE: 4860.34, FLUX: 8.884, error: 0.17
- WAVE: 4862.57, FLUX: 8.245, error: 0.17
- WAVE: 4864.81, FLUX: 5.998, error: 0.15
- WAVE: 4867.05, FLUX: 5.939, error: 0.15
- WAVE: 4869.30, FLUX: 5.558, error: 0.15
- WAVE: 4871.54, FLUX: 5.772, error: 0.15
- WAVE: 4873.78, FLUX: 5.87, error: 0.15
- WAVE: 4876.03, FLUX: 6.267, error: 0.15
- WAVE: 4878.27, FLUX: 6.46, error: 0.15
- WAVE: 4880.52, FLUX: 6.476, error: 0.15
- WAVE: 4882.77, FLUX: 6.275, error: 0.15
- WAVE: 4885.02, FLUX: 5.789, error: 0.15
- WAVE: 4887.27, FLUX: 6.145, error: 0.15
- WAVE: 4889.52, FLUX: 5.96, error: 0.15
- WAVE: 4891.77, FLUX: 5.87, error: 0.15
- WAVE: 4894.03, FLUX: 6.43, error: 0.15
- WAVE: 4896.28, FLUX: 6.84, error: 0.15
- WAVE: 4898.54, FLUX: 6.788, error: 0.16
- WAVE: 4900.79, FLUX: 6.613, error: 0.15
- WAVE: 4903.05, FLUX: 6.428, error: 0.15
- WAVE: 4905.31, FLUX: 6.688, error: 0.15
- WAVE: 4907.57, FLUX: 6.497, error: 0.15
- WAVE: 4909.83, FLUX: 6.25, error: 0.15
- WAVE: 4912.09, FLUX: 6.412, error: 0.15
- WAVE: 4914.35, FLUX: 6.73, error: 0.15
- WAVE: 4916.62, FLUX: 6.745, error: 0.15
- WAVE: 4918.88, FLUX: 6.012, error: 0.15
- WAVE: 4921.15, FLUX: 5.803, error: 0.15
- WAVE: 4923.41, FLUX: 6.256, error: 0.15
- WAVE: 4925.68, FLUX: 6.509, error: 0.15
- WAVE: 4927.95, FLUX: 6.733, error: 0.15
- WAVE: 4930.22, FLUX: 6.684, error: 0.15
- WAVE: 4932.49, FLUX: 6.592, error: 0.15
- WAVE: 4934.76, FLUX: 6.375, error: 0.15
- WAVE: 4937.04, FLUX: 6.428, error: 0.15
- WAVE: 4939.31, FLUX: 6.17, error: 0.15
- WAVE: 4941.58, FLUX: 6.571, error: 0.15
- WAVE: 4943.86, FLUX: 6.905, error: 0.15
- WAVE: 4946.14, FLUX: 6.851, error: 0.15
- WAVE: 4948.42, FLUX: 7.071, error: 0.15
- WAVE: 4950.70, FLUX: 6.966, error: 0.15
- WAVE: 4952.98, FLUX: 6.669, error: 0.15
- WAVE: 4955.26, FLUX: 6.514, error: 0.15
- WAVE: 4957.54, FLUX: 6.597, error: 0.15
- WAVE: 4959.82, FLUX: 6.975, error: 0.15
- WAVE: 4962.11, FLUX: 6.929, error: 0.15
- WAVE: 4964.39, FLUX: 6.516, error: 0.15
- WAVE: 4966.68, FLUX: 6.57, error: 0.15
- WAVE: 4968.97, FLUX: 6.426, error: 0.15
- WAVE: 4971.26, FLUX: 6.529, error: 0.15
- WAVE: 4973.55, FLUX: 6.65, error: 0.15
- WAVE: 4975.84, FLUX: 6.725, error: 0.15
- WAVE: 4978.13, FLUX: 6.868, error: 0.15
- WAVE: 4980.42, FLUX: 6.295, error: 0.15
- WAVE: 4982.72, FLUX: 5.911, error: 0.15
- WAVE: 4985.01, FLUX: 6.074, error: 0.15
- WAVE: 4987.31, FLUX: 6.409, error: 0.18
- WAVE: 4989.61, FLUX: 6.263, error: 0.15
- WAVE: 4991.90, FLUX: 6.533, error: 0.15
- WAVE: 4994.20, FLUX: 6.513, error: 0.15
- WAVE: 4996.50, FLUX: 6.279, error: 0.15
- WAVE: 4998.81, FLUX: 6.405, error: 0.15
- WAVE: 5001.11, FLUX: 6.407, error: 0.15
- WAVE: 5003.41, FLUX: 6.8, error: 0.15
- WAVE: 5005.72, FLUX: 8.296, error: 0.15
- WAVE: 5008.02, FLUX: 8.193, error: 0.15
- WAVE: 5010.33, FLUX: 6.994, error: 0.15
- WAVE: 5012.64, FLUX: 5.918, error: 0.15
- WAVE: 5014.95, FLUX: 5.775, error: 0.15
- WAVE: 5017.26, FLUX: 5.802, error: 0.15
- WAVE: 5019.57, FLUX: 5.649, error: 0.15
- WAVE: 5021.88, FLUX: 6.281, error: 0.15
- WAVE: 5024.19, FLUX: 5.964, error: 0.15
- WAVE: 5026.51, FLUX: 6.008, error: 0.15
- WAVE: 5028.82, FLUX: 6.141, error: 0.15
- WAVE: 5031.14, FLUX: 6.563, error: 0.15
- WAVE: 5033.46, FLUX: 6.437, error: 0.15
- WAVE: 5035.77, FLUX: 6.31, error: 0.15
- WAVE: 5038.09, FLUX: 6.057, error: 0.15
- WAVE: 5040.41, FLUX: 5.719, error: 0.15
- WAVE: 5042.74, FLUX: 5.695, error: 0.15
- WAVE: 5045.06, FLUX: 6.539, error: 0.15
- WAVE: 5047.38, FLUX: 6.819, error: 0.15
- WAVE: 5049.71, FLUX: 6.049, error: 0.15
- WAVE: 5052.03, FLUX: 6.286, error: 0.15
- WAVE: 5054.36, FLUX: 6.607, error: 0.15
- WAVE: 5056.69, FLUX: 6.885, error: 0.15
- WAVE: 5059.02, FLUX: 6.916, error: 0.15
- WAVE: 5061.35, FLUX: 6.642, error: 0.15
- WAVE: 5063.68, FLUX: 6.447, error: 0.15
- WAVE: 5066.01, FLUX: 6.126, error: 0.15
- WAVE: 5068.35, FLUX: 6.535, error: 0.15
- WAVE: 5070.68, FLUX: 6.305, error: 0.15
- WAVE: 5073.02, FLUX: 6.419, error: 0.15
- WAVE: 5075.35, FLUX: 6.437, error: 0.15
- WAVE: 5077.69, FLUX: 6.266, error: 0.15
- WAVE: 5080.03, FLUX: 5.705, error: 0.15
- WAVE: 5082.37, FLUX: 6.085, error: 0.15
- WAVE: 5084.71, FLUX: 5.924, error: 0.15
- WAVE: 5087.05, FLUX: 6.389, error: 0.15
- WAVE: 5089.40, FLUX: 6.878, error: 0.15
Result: 0.05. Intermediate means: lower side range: 6.28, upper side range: 6.42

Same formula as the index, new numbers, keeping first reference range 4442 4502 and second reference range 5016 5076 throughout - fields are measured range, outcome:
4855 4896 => -0.029 mag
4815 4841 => -0.071 mag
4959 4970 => -0.074 mag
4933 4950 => -0.070 mag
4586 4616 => -0.059 mag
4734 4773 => -0.052 mag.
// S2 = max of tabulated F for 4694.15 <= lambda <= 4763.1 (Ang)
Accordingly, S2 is 6.78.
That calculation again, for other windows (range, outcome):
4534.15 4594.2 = 6.813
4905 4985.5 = 7.071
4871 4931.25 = 6.84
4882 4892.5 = 6.275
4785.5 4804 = 6.851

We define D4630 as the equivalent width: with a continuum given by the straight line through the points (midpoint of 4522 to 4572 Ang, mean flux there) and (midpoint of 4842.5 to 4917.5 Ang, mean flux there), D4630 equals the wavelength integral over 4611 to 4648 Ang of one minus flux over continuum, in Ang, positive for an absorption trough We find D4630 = -1.8 Ang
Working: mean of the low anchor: 6.05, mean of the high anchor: 6.4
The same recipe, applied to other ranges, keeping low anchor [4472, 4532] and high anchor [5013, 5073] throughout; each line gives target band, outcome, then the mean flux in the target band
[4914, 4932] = -0.60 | 6.43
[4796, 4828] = -2.38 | 6.64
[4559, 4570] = -0.77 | 6.53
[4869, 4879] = 0.33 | 6.01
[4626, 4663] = -1.34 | 6.35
